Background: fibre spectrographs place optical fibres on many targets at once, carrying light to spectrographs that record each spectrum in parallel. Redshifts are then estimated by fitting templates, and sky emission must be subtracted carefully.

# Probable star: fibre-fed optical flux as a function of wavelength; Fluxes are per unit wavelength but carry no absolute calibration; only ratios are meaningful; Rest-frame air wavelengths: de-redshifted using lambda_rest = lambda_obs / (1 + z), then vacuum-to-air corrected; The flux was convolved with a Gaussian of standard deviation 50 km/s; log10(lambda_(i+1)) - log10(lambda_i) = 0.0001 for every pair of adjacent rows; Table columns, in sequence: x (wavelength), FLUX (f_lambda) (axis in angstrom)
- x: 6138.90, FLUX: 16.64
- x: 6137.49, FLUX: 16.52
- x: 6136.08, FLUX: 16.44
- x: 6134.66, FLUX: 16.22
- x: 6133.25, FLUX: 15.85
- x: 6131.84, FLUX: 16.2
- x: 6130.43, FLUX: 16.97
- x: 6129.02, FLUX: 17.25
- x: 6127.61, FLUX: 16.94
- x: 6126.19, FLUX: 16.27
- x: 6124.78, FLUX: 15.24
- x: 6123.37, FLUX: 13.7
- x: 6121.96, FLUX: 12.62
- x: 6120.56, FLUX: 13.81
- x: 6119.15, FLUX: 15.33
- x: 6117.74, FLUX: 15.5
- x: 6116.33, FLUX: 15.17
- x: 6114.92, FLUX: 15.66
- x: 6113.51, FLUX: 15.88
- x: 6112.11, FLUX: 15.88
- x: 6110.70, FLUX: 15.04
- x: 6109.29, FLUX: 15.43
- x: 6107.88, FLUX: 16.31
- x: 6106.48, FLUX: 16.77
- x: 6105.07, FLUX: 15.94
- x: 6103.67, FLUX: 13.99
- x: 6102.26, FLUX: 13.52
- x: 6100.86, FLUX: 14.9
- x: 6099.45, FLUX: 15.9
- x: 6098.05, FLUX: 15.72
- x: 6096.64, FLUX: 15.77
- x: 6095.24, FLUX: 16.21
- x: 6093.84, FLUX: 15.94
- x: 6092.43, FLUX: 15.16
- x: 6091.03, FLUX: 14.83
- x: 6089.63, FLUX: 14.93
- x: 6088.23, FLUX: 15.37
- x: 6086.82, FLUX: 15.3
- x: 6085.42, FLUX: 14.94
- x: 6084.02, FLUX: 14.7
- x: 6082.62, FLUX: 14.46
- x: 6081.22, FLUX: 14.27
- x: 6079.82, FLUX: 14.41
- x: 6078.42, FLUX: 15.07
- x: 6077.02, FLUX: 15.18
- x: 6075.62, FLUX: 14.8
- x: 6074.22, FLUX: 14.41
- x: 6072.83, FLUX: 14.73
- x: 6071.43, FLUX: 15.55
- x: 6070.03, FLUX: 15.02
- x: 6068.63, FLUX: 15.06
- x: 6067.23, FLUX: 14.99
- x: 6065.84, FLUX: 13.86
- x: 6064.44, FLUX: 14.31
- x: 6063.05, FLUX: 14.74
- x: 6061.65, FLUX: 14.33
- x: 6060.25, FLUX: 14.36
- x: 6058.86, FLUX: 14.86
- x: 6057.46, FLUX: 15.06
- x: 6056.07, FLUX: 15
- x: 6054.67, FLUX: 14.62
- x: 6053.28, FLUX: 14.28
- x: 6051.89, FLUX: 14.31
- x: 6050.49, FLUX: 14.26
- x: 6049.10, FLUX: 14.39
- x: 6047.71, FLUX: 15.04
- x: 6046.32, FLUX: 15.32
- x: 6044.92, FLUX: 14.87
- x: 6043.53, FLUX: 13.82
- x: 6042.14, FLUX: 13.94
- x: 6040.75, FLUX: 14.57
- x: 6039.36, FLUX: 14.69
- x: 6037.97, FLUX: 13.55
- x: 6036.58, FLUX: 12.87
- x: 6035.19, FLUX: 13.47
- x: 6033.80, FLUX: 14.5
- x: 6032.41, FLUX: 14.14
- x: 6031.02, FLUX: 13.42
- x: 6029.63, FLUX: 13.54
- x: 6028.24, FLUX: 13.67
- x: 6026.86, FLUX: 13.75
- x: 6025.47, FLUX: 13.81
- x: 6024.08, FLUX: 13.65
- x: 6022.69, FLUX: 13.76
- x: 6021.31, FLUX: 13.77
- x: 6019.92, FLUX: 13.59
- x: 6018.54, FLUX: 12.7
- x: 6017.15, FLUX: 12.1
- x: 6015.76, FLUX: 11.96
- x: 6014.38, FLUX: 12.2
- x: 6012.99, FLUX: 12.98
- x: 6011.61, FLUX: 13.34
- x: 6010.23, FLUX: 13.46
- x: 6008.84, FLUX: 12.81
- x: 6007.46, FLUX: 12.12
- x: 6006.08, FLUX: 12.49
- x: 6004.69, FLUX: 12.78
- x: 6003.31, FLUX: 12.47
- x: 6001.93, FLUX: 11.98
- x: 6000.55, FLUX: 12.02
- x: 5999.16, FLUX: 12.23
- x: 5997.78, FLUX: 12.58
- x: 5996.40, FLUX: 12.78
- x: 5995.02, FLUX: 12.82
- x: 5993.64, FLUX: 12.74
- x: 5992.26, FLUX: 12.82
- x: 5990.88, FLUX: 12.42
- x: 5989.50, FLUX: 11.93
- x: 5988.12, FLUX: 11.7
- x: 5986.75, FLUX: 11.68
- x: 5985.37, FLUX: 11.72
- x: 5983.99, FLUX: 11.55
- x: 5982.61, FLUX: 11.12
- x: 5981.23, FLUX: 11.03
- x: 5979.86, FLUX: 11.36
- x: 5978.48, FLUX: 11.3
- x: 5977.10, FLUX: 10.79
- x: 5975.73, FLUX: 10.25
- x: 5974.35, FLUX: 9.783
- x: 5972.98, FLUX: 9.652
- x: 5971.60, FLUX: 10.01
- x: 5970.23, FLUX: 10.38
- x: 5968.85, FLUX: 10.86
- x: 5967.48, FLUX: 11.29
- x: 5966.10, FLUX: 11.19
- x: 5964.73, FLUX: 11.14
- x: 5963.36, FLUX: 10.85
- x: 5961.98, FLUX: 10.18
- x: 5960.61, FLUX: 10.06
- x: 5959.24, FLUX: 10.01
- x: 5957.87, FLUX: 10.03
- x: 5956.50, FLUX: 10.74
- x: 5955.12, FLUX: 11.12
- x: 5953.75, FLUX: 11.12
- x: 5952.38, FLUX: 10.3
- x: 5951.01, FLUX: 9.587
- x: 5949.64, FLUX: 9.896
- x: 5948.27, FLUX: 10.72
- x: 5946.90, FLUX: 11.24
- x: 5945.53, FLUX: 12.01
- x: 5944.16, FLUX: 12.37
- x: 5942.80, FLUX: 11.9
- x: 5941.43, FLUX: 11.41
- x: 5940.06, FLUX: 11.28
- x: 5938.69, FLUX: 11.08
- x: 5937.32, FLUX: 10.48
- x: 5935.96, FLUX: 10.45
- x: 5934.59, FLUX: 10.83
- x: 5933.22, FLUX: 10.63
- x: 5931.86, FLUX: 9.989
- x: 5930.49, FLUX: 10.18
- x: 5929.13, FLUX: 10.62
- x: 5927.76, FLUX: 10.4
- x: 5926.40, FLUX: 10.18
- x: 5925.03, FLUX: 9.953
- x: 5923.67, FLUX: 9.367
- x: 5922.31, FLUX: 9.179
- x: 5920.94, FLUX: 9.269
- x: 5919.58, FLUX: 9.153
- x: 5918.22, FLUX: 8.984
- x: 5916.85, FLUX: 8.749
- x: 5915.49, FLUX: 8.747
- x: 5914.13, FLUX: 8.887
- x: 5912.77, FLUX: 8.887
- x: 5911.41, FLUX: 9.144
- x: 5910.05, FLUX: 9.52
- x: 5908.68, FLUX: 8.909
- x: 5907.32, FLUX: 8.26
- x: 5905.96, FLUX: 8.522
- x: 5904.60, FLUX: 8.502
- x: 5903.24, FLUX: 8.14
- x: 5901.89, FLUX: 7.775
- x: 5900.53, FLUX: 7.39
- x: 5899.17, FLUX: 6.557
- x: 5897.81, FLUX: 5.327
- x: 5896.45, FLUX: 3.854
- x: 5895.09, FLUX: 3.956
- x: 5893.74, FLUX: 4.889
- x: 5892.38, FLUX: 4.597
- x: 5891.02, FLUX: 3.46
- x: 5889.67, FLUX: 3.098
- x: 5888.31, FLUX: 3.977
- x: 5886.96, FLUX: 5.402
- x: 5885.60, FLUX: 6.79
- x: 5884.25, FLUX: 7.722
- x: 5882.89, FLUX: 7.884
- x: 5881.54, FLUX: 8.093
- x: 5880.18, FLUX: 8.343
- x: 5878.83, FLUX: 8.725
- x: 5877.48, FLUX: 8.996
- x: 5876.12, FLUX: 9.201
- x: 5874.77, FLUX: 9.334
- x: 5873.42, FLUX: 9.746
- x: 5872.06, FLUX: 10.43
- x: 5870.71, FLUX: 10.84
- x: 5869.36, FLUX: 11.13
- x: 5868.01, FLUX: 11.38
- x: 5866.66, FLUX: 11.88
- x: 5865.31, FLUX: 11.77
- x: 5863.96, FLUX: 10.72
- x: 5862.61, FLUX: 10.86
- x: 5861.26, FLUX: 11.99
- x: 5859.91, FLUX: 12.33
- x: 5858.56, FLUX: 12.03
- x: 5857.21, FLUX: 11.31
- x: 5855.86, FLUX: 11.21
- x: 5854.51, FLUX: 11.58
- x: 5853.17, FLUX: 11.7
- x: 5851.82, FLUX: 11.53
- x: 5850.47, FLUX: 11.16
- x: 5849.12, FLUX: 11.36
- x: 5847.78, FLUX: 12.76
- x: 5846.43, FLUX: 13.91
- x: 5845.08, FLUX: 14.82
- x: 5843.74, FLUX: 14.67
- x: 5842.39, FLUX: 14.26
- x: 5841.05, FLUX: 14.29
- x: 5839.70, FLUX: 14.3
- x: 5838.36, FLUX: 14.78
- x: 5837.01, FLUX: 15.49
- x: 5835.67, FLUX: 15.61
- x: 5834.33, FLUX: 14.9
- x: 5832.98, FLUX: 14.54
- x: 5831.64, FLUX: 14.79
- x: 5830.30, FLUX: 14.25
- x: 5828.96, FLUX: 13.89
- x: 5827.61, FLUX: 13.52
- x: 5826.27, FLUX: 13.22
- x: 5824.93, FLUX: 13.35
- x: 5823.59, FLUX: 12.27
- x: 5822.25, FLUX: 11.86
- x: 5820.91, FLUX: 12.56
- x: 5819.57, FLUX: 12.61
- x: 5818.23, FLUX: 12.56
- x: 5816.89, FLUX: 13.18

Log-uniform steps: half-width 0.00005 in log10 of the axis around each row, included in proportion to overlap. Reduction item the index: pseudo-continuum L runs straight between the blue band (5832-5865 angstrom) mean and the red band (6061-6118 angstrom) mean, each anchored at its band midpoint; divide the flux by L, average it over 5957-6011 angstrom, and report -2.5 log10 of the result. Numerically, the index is 0.229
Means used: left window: 13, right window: 15.1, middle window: 11.5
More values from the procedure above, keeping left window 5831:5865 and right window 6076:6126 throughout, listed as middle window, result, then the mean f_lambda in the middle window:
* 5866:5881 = 0.31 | 9.98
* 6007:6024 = 0.12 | 12.9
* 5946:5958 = 0.30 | 10.6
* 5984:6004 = 0.16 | 12.3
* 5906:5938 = 0.39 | 9.58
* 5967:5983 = 0.31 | 10.6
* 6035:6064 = 0.02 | 14.4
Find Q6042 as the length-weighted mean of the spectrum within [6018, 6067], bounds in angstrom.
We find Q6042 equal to 14.2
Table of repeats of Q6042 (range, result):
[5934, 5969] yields 10.9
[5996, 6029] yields 12.9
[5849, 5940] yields 9.06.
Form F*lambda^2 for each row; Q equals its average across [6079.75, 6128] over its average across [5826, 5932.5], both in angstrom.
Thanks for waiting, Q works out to 1.6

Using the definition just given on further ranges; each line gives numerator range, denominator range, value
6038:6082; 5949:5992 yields 1.39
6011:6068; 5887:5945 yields 1.70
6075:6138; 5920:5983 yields 1.53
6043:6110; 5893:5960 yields 1.67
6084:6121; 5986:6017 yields 1.27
